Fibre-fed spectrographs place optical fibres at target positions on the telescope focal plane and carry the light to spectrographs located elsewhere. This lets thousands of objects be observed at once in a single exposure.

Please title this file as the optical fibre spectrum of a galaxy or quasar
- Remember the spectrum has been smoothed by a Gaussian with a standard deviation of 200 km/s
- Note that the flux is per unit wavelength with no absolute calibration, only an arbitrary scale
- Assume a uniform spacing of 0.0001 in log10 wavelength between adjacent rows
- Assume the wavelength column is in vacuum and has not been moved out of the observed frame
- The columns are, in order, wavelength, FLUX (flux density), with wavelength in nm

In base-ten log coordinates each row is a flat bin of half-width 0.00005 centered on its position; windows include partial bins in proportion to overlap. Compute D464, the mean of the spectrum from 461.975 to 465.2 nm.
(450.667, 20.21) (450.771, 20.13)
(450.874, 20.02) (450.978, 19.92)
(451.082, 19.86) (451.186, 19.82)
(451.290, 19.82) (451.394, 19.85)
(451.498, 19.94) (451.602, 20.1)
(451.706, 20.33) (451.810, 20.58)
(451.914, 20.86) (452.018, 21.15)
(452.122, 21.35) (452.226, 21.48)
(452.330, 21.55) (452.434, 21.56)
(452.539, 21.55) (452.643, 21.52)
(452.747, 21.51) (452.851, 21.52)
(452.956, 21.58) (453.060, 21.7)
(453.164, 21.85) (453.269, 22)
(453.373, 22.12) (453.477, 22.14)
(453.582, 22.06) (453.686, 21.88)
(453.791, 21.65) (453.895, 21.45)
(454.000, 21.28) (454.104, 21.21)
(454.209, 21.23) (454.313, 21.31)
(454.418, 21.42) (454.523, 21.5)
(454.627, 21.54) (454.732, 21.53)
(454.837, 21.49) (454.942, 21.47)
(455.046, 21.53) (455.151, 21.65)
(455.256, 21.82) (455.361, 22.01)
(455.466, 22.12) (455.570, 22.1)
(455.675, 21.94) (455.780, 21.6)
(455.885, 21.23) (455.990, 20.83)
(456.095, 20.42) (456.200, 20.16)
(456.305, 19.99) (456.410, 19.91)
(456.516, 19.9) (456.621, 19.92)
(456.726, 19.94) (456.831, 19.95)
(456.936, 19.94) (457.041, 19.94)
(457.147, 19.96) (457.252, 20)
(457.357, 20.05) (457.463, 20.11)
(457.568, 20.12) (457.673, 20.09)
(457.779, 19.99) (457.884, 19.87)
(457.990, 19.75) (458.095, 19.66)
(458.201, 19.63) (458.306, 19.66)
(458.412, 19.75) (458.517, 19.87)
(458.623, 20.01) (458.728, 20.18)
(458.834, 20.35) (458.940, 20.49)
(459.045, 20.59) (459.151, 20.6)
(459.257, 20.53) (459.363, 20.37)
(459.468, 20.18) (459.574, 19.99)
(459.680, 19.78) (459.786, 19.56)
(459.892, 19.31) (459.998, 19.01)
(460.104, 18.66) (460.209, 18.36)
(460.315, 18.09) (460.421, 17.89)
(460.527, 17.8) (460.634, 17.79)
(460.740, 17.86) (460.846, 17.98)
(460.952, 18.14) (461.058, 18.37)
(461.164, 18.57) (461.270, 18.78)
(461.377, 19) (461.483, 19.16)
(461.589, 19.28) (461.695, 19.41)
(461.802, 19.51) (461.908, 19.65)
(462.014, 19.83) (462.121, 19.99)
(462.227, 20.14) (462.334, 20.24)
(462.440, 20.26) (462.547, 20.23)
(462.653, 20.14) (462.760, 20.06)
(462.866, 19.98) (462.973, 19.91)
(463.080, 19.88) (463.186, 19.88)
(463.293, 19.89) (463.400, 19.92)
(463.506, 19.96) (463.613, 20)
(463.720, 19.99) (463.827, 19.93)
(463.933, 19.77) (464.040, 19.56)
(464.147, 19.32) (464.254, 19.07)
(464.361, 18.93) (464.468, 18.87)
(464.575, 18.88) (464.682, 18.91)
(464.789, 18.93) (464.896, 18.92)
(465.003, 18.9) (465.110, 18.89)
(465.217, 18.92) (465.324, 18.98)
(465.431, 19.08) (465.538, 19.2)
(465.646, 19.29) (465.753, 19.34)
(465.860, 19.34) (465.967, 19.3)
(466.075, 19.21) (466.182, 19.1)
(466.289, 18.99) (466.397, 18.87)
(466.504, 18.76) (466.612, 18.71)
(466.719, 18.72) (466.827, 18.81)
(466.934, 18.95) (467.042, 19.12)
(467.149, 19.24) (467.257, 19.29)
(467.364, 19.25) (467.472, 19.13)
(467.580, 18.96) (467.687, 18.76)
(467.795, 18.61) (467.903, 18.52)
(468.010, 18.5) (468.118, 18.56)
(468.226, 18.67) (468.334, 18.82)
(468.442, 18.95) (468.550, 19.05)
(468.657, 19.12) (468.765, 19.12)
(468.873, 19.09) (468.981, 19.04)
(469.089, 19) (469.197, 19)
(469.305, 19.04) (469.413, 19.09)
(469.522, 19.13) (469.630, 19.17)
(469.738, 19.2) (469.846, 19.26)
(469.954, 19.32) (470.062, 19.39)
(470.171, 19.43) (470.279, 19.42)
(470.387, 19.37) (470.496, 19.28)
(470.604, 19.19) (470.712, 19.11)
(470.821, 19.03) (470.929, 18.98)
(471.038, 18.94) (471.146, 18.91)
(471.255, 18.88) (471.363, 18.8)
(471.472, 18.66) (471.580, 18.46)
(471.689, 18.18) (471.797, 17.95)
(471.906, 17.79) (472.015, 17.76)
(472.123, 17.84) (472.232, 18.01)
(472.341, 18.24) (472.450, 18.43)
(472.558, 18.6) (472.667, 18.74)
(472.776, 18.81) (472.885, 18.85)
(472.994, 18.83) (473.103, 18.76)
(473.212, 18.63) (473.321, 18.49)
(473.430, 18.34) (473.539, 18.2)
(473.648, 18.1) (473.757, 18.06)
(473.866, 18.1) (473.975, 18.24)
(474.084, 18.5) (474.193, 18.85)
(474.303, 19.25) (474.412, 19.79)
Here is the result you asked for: 19.6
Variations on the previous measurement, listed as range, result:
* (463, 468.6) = 19.1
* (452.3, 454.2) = 21.7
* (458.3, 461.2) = 19.3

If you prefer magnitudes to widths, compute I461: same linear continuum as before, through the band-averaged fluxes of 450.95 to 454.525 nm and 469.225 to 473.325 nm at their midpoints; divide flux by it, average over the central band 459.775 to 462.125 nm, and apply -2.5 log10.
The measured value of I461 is 0.08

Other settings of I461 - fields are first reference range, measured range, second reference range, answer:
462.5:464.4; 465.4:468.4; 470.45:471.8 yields 0.02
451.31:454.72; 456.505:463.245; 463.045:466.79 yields 0.03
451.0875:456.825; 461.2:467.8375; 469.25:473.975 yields 0.02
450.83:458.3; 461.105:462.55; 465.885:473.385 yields 0.02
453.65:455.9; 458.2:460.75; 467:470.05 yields 0.07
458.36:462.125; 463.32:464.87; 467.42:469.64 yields -0.02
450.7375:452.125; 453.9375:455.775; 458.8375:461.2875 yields -0.10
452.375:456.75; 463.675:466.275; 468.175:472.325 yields 0.03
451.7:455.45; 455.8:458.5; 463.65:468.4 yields 0.04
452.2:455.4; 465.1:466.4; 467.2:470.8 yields 0.03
